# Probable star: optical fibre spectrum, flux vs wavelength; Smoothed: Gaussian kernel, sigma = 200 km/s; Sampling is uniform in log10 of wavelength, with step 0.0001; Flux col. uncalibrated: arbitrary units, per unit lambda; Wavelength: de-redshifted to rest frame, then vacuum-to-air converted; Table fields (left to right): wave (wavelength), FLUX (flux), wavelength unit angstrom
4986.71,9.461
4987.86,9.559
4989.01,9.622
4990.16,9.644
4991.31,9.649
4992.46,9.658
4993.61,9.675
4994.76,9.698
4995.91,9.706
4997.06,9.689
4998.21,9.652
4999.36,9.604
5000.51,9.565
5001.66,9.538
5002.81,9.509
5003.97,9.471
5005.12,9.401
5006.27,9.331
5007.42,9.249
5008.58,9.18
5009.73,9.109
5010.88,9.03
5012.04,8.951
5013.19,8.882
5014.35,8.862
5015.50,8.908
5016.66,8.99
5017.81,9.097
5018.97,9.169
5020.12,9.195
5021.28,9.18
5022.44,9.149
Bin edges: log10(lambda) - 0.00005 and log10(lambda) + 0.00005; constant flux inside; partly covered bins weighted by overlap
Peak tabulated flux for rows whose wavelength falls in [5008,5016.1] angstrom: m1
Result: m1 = 9.18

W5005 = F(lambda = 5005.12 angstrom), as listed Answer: 9.401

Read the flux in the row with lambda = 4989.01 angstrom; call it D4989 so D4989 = 9.622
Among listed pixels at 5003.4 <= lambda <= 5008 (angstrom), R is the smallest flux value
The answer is 9.249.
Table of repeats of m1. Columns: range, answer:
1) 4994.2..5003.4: 9.706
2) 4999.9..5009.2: 9.565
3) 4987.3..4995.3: 9.698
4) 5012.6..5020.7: 9.195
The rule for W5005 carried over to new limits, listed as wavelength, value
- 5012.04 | 8.951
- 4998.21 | 9.652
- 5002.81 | 9.509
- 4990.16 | 9.644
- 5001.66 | 9.538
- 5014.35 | 8.862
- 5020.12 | 9.195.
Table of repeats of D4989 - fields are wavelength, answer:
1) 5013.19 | 8.882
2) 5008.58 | 9.18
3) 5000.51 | 9.565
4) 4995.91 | 9.706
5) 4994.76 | 9.698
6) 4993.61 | 9.675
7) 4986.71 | 9.461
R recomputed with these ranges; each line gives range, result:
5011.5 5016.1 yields 8.862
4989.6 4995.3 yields 9.644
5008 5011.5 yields 9.03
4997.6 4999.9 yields 9.604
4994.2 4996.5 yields 9.698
